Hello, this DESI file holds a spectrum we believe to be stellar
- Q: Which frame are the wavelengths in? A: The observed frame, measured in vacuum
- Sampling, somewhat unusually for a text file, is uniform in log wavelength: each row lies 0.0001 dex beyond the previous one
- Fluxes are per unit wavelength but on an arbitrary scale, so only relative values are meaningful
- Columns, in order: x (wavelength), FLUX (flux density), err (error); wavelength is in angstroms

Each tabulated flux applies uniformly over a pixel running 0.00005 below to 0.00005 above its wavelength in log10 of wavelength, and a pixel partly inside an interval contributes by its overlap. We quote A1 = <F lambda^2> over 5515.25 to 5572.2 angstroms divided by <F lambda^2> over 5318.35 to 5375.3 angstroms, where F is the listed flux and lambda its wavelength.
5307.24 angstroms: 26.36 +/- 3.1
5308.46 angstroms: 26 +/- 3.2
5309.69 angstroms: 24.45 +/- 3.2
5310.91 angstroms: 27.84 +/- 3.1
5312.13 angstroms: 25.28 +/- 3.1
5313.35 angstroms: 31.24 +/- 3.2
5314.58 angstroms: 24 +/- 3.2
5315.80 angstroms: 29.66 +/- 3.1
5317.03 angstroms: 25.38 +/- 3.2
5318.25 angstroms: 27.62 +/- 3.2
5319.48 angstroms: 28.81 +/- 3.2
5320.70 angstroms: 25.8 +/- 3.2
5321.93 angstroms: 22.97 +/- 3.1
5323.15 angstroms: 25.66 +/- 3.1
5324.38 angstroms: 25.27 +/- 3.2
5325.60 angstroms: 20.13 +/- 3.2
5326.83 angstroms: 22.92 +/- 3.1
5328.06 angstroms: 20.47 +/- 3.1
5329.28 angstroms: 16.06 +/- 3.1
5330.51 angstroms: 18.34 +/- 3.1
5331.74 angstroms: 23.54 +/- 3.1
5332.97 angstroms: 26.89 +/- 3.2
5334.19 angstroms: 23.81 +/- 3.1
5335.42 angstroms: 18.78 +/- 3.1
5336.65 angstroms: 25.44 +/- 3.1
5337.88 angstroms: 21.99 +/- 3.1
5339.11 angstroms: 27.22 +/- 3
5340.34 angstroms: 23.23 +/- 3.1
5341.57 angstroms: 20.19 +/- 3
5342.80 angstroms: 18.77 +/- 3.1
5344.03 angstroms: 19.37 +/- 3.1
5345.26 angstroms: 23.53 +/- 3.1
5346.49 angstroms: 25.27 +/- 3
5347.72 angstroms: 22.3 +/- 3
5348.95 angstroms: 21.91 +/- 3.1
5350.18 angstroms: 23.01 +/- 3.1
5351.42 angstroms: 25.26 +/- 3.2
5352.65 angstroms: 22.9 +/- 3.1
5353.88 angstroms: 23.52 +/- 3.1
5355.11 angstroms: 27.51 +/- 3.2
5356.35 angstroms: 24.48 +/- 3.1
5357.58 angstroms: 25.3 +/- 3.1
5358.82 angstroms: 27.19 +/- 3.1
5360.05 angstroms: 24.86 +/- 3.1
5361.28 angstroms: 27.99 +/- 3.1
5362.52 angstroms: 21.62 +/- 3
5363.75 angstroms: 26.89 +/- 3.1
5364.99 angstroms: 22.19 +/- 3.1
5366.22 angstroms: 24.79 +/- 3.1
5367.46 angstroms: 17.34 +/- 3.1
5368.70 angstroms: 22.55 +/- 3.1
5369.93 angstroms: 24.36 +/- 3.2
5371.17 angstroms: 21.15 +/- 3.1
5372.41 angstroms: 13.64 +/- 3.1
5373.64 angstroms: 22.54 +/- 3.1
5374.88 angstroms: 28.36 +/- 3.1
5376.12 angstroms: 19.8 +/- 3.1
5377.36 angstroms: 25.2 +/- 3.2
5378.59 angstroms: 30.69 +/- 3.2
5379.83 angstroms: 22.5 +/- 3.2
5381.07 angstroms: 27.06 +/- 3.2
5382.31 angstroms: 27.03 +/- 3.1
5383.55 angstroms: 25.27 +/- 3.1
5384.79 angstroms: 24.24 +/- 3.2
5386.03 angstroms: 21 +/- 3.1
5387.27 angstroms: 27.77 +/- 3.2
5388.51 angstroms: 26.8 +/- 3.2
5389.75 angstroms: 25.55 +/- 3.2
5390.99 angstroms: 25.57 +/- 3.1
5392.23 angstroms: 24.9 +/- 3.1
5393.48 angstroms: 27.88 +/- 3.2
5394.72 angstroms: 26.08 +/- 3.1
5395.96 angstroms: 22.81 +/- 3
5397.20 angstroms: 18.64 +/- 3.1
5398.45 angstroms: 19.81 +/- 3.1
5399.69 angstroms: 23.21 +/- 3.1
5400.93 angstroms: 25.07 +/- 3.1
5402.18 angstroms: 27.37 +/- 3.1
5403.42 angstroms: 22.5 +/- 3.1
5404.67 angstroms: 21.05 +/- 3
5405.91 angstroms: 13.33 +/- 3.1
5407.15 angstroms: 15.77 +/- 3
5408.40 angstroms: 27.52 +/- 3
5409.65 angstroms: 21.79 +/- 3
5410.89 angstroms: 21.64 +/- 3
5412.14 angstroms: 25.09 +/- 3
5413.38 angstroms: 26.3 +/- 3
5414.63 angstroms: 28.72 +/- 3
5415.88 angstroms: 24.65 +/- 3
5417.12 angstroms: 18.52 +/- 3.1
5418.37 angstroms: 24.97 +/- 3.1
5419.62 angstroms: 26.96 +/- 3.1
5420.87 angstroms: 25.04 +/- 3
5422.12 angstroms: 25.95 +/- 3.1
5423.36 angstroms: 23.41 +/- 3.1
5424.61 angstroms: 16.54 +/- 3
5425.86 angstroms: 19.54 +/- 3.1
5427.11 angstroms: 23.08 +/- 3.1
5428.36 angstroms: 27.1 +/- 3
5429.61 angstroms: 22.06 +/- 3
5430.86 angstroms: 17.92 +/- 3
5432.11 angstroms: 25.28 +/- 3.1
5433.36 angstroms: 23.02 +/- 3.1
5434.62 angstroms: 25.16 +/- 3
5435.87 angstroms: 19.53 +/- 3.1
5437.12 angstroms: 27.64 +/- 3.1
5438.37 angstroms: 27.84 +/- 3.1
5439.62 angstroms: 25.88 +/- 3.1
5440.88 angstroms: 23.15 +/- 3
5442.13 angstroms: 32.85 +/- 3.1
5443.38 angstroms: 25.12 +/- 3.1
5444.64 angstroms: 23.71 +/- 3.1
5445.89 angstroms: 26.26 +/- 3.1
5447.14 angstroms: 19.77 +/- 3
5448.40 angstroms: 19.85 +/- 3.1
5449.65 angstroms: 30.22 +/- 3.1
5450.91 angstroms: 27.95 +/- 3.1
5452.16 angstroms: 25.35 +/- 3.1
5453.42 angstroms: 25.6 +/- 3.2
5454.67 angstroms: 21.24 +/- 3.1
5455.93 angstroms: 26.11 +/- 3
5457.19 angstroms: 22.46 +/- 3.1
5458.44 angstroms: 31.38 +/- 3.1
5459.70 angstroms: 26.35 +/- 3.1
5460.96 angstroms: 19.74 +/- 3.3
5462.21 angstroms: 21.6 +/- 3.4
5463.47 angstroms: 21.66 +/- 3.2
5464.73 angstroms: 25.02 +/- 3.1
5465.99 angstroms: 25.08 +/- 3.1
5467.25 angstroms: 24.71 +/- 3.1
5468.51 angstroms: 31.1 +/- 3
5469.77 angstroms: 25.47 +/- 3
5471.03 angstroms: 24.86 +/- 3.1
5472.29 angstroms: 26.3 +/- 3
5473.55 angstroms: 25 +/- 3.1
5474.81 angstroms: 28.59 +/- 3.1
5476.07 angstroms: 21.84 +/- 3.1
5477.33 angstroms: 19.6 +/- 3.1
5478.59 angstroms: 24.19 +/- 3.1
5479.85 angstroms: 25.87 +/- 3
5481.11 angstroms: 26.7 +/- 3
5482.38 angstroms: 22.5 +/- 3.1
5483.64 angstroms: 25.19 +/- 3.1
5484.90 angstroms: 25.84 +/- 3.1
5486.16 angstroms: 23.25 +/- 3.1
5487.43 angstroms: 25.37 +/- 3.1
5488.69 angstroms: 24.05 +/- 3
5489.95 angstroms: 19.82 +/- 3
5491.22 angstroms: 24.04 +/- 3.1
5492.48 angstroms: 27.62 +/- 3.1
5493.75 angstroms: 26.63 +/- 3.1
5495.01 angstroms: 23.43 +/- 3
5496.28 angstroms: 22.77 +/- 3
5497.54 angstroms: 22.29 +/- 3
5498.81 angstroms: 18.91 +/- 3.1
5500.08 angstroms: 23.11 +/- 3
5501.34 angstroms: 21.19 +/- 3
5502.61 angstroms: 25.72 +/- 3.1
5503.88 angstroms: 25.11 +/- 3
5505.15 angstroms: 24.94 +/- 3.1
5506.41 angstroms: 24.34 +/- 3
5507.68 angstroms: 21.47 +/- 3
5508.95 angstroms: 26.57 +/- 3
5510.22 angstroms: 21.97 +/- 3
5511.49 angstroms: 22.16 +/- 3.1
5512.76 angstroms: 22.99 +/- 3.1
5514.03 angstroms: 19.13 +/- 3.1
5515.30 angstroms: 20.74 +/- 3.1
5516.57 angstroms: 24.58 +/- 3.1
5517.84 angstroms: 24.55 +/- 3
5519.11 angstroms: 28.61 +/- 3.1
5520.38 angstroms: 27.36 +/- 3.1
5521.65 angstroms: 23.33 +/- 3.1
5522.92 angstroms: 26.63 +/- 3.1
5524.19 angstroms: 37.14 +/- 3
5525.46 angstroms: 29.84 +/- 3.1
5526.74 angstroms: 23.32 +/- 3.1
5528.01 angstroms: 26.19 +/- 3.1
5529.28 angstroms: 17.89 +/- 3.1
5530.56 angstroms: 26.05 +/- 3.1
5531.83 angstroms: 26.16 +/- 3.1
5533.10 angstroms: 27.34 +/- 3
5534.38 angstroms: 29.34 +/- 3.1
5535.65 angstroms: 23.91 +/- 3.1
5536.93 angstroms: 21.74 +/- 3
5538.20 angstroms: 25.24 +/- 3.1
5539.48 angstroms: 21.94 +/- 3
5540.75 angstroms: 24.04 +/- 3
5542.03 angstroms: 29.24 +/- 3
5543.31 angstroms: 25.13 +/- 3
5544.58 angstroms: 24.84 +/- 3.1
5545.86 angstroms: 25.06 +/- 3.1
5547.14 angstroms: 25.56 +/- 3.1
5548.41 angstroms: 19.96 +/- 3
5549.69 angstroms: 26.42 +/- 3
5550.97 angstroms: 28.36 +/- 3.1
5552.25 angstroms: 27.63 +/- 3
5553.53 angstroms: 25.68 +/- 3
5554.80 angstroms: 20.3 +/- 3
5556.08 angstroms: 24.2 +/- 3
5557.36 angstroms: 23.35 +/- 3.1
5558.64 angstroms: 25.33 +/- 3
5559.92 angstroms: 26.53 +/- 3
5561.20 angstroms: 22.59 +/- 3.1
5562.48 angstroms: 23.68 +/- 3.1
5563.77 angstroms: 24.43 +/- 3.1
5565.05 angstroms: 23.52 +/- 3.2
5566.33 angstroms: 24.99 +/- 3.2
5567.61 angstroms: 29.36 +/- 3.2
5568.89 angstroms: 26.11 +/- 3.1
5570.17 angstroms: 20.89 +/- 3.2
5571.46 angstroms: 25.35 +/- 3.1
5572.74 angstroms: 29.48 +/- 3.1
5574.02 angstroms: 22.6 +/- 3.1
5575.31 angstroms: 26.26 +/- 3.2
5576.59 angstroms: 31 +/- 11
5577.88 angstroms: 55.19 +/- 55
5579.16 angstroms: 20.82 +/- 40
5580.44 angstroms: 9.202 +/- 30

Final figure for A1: 1.2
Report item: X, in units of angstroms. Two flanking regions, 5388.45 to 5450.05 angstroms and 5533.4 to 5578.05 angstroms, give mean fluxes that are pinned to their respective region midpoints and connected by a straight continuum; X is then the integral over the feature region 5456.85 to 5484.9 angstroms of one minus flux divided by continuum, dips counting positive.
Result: -0.4 angstroms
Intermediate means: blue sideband 23.7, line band 24.8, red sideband 25.7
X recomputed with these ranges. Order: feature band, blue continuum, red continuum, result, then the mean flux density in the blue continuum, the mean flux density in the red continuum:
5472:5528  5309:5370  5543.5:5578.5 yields 2.5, 23.9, 26.2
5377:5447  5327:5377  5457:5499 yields -1.3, 22.9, 24.5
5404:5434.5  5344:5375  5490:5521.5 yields 1.0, 23.5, 23.7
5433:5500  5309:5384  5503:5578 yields 0.5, 23.9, 25.4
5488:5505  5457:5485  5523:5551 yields 1.1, 24.9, 25.6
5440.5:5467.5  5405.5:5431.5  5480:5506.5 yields -1.7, 22.7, 24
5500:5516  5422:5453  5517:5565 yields 1.2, 24.2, 25.3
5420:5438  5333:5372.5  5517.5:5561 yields 0.8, 23.3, 25.5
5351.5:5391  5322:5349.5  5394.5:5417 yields -3.1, 22.3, 22.7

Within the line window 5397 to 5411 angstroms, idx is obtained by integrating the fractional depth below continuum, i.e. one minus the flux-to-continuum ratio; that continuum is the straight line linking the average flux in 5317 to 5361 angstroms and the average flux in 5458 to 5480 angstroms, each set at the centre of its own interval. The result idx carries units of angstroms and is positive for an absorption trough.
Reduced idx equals 1.51 angstroms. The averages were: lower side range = 23.5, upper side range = 24.8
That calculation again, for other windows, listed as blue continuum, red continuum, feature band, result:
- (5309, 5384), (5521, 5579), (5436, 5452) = -0.5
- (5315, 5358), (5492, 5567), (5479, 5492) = 0.0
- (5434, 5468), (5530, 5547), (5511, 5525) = 0.0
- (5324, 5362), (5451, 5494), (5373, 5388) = -1.0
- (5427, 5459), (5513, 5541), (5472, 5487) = 0.3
